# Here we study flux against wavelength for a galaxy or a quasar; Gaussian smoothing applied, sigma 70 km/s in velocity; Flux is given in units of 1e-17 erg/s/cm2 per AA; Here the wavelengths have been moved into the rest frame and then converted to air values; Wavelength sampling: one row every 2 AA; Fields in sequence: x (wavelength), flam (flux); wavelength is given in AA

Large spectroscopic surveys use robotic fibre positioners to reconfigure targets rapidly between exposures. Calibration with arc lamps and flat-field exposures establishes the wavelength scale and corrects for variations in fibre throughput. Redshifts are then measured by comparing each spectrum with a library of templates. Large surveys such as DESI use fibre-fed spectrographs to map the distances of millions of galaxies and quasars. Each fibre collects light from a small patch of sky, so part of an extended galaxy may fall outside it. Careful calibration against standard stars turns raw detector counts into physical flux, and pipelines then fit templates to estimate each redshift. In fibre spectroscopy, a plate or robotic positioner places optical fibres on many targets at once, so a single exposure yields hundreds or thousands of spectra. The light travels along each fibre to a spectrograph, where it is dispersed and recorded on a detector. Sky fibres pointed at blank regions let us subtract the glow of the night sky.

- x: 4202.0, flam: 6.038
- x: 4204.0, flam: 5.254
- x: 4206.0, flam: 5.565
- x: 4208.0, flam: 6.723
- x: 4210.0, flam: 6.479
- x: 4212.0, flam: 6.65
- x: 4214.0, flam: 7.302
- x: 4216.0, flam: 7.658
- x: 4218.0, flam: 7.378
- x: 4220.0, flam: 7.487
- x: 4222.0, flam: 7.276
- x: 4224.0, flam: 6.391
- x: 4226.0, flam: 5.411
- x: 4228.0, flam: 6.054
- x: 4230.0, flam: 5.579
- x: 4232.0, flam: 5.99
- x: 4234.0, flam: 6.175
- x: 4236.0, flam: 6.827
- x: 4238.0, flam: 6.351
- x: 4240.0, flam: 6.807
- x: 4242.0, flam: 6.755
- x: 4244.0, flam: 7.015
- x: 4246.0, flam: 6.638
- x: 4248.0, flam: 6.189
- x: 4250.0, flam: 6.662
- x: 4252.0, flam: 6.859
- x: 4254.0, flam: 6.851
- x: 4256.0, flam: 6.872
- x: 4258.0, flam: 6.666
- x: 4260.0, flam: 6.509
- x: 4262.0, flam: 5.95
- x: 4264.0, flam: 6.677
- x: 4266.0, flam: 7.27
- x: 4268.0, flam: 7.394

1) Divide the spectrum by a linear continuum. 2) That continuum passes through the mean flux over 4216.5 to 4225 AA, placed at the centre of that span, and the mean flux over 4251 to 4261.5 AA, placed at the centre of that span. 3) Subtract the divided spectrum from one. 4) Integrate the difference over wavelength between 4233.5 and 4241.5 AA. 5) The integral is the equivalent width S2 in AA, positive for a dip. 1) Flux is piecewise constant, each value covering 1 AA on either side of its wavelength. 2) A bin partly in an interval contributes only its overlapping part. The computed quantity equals 0.4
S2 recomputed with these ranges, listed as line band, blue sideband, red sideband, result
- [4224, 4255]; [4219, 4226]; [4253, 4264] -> 1.35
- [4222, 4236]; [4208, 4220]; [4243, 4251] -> 1.60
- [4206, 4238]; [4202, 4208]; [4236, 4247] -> -2.12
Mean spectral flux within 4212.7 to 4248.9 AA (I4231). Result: 6.63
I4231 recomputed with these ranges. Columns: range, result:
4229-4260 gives 6.55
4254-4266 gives 6.62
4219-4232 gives 6.34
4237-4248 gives 6.67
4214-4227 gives 6.96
